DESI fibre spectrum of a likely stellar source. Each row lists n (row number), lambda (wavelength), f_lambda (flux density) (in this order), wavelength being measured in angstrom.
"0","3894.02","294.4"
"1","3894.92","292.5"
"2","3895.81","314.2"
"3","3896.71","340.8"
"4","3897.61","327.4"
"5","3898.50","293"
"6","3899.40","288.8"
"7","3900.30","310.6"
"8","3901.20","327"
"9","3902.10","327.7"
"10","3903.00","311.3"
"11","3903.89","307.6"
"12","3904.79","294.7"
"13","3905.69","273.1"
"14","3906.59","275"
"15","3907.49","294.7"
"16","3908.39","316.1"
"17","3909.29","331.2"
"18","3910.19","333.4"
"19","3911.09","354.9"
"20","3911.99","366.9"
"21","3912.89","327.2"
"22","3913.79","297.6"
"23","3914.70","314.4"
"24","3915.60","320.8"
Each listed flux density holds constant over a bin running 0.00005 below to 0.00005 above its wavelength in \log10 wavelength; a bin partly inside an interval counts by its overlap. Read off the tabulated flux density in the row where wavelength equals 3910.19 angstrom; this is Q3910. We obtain 333.4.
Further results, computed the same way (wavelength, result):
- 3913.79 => 297.6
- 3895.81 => 314.2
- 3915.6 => 320.8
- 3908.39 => 316.1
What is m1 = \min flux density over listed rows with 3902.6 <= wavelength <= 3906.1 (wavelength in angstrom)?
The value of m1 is 273.1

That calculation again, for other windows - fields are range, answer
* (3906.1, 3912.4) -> 275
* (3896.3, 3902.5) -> 288.8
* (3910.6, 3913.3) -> 327.2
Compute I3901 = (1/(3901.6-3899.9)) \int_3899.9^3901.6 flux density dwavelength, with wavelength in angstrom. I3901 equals 318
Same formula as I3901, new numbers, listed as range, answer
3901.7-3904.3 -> 316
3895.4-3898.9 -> 319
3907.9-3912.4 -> 340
